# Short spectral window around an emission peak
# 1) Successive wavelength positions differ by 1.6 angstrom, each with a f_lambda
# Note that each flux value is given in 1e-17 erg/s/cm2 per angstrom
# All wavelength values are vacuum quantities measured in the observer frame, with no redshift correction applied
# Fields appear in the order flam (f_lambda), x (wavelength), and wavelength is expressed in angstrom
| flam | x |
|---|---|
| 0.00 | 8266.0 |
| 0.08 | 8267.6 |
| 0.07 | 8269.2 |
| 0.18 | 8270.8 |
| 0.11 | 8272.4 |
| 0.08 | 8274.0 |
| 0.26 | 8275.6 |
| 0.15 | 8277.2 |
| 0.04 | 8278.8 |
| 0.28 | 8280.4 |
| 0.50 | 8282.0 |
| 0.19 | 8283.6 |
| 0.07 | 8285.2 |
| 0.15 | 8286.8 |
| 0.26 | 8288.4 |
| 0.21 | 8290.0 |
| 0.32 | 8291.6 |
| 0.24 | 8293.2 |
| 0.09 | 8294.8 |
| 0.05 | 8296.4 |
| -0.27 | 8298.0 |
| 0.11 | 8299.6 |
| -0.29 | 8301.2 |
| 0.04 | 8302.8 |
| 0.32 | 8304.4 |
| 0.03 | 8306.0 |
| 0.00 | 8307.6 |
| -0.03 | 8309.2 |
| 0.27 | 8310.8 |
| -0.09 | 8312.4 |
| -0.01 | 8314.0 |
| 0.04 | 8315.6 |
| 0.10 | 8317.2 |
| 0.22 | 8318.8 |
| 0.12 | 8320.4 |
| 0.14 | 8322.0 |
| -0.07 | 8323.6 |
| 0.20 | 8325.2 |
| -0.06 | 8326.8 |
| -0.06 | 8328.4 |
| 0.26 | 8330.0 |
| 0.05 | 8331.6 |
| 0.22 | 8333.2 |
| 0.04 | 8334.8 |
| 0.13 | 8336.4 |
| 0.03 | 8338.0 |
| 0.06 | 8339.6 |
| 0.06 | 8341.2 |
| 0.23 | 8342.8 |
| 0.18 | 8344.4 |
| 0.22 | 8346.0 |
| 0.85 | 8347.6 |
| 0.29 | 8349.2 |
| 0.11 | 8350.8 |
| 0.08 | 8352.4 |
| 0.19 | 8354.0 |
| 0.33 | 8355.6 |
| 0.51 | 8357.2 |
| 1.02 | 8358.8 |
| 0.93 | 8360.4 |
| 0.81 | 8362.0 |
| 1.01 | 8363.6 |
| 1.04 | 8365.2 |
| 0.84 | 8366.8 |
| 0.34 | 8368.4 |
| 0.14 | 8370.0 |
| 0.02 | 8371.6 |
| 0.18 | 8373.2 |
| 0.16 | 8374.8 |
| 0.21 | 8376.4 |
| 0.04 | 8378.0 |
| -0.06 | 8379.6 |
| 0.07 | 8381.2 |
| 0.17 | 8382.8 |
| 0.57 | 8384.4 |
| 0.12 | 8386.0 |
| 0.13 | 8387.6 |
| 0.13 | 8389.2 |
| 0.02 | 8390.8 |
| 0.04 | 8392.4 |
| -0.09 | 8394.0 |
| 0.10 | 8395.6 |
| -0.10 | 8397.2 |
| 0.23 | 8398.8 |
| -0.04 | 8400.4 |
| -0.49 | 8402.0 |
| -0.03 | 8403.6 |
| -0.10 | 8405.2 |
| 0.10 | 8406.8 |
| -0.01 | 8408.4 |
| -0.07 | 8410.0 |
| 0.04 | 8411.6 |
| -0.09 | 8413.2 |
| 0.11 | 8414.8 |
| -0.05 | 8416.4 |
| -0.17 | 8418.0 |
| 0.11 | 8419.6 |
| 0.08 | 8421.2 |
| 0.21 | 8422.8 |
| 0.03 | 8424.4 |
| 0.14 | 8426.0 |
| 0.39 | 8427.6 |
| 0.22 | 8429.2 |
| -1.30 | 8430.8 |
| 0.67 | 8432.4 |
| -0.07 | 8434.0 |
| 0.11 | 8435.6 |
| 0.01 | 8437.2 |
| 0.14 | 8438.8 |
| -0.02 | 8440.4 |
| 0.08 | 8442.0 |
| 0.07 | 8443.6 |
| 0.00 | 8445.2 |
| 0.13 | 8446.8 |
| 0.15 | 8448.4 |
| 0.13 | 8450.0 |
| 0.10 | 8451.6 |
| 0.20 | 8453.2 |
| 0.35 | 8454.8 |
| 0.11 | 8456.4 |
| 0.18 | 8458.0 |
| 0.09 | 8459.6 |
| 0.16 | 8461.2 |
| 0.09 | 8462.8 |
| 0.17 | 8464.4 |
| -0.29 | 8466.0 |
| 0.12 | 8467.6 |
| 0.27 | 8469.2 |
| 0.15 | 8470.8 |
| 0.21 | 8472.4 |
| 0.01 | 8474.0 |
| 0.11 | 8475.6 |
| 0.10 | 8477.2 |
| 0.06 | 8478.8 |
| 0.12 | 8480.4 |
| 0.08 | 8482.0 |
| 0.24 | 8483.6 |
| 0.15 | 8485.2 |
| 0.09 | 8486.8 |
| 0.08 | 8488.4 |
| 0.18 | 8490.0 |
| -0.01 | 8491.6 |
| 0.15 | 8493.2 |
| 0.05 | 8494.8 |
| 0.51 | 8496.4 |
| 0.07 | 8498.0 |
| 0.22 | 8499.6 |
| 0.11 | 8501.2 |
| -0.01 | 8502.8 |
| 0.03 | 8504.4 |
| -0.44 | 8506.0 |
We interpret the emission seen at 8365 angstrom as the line [O II]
